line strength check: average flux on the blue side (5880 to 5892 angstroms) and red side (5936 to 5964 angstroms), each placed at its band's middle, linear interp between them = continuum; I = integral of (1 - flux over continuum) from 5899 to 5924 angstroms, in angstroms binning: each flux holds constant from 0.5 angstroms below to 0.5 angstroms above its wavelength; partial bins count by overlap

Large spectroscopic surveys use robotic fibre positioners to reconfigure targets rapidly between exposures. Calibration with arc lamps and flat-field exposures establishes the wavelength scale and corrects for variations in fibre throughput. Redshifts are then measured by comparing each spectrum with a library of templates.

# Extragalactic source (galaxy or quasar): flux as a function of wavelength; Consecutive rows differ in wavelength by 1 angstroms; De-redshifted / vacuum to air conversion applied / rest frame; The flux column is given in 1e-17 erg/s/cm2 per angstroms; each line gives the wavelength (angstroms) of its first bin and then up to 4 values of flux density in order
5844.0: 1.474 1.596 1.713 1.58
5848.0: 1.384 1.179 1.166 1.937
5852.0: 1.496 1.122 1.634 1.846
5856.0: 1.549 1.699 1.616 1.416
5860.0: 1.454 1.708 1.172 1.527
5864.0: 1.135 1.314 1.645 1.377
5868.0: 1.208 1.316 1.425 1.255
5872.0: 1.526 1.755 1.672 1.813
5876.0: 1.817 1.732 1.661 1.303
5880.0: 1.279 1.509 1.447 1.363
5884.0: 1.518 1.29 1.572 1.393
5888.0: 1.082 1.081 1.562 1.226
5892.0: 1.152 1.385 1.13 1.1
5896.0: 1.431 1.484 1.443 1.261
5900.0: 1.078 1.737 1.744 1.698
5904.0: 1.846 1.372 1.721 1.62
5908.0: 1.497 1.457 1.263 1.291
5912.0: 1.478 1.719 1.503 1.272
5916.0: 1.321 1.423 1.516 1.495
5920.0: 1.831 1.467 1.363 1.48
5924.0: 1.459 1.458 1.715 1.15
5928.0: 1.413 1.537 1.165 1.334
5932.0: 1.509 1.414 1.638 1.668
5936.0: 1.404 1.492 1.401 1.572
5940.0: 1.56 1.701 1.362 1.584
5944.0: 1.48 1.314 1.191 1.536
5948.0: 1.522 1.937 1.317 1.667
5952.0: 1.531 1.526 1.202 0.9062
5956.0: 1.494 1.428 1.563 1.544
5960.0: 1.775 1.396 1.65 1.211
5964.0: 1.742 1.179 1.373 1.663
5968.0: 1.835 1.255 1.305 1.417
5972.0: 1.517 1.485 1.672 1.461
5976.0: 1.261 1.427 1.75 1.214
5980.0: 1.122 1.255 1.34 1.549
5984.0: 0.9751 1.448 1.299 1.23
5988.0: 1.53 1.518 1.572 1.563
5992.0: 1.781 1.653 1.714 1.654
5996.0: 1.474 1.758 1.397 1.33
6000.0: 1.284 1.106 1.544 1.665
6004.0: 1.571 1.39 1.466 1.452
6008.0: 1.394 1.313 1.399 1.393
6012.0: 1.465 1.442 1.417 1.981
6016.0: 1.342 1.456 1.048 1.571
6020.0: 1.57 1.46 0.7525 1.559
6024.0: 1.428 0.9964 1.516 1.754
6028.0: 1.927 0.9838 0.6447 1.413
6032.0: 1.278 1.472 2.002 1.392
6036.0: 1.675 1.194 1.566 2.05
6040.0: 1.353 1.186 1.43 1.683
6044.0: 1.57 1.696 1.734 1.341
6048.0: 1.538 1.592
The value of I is -1.7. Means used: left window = 1.35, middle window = 1.5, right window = 1.48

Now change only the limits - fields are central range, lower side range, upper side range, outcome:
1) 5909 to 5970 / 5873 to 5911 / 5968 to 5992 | -1.5 angstroms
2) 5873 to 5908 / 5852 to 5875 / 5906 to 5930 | 0.3 angstroms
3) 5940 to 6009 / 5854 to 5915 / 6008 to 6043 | -1.1 angstroms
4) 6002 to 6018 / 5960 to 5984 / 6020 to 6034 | -1.0 angstroms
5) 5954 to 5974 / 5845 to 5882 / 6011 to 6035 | -0.2 angstroms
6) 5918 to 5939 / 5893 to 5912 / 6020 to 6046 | -0.3 angstroms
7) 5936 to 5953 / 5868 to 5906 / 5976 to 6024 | -0.8 angstroms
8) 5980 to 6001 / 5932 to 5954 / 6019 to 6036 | -0.1 angstroms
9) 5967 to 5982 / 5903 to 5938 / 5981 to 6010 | 0.3 angstroms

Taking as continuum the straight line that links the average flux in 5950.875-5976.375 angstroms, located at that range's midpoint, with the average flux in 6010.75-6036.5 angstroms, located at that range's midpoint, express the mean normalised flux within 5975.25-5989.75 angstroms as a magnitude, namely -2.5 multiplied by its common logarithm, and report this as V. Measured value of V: 0.071 mag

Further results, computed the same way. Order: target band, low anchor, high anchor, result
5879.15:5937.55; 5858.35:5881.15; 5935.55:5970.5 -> 0.03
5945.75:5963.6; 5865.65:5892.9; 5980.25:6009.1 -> -0.02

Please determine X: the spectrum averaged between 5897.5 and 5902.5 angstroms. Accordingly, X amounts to 1.45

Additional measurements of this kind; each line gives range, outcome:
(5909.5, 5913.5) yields 1.44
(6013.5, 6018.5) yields 1.45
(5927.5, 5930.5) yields 1.37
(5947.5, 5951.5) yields 1.61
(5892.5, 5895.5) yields 1.21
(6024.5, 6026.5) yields 1.26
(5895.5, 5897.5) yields 1.46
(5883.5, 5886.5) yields 1.46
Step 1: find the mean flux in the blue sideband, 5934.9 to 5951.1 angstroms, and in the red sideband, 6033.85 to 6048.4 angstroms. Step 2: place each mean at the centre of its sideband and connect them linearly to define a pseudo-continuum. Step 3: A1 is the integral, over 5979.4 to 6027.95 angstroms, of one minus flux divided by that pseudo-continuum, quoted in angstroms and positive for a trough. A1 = 3.0 angstroms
